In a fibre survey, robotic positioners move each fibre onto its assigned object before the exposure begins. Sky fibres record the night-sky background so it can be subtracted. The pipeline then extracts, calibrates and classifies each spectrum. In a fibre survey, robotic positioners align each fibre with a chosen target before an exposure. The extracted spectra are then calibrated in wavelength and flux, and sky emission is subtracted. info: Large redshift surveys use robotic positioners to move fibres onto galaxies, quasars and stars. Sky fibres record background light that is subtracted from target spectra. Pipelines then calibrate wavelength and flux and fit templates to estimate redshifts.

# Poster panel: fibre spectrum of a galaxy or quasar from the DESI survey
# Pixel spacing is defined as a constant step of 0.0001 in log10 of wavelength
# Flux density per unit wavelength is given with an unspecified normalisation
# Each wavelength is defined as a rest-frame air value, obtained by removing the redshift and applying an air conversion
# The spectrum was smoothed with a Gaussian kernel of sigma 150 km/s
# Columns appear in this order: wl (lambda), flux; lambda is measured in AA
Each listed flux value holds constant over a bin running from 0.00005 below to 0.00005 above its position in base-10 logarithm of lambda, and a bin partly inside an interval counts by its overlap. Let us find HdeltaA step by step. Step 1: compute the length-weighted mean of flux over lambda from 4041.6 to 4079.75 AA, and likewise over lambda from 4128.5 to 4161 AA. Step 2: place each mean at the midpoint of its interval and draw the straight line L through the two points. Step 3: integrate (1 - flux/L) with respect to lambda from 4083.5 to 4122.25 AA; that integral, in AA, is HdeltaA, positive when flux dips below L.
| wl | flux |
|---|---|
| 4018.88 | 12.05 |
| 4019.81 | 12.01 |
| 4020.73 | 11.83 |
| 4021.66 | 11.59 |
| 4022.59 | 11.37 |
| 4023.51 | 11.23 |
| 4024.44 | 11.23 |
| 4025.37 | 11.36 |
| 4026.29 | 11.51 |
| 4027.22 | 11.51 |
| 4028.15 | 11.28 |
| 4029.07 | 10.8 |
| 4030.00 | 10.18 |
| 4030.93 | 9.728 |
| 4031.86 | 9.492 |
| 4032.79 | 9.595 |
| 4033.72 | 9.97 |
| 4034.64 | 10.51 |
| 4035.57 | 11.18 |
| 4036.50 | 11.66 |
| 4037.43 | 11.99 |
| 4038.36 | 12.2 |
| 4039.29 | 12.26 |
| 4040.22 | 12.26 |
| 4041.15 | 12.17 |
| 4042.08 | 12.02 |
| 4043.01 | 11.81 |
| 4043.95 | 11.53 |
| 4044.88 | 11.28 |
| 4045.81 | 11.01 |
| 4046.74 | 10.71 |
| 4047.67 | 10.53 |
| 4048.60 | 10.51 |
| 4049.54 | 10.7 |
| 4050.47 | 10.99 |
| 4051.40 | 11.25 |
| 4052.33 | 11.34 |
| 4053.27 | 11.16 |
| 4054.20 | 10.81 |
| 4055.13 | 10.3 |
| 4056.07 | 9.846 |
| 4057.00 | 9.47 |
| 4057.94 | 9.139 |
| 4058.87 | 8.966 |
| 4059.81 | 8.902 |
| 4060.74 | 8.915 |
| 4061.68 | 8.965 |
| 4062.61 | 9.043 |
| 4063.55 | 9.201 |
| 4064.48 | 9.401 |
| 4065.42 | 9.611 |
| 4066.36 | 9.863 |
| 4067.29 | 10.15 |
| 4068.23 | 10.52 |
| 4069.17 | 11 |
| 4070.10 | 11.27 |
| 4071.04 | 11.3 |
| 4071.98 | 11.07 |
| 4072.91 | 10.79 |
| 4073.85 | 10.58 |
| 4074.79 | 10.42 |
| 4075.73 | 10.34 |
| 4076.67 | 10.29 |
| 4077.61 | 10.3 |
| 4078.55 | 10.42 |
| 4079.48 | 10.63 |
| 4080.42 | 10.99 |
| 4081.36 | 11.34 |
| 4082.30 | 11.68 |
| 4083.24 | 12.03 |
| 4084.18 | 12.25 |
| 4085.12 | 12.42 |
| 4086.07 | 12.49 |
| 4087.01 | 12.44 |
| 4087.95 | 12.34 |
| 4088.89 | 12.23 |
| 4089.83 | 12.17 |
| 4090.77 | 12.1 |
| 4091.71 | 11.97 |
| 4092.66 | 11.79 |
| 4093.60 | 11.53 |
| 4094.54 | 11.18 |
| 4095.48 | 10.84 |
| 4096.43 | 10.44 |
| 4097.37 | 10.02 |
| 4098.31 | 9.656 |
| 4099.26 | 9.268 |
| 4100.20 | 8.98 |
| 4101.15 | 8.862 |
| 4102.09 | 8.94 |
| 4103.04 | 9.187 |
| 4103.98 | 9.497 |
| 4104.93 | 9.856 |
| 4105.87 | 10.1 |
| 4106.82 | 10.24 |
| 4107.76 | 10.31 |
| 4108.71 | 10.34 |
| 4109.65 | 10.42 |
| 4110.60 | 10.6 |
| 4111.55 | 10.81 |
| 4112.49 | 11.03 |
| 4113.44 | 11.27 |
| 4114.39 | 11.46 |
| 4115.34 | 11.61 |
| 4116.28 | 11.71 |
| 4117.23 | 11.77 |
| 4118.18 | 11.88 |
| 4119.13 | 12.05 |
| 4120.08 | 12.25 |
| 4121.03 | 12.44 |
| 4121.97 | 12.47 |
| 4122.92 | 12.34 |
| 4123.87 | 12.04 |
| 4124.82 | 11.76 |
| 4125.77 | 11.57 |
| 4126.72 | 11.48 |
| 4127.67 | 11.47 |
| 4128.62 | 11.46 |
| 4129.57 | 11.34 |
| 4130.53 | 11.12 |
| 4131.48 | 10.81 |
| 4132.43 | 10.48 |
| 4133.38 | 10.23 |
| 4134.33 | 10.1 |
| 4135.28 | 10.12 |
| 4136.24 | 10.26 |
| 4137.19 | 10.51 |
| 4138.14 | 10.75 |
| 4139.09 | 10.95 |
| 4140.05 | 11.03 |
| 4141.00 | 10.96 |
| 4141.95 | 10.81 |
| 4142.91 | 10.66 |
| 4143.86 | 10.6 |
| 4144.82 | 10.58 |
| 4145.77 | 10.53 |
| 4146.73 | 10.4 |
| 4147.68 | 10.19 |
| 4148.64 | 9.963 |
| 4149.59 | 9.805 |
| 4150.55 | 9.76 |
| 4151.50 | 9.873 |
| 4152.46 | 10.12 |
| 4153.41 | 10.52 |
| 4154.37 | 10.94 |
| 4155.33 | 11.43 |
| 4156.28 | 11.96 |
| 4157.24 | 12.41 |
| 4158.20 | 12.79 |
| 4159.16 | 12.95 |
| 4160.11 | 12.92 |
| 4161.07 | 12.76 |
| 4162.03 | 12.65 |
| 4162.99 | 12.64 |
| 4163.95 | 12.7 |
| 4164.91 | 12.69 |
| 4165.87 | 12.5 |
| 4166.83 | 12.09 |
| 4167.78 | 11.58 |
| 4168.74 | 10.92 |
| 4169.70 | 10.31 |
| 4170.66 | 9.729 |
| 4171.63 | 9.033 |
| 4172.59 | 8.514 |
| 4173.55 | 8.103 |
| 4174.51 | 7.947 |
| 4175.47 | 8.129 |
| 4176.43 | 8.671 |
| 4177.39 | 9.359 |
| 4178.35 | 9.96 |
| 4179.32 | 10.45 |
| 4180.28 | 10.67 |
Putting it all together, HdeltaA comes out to -1.5 AA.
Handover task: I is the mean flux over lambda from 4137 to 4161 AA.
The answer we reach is 11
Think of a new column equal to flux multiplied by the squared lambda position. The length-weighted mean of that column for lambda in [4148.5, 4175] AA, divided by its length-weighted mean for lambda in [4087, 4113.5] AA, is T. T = 1.1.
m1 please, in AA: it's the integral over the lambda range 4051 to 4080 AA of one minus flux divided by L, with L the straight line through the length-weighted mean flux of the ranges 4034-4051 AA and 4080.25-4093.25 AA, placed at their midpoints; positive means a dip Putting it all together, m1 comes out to 3.9 AA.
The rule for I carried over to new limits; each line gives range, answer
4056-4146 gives 10.8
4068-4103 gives 11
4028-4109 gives 10.7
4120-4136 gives 11.3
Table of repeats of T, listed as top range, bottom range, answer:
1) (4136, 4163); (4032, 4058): 1.06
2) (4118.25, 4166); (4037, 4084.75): 1.10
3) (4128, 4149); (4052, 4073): 1.10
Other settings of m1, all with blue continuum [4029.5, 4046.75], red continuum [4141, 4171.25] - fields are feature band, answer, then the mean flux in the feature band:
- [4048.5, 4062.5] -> 1.4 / 10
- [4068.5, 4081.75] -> 0.5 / 10.8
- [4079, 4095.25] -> -0.9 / 11.8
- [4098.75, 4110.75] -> 1.6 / 9.71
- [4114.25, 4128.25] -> -0.8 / 11.9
